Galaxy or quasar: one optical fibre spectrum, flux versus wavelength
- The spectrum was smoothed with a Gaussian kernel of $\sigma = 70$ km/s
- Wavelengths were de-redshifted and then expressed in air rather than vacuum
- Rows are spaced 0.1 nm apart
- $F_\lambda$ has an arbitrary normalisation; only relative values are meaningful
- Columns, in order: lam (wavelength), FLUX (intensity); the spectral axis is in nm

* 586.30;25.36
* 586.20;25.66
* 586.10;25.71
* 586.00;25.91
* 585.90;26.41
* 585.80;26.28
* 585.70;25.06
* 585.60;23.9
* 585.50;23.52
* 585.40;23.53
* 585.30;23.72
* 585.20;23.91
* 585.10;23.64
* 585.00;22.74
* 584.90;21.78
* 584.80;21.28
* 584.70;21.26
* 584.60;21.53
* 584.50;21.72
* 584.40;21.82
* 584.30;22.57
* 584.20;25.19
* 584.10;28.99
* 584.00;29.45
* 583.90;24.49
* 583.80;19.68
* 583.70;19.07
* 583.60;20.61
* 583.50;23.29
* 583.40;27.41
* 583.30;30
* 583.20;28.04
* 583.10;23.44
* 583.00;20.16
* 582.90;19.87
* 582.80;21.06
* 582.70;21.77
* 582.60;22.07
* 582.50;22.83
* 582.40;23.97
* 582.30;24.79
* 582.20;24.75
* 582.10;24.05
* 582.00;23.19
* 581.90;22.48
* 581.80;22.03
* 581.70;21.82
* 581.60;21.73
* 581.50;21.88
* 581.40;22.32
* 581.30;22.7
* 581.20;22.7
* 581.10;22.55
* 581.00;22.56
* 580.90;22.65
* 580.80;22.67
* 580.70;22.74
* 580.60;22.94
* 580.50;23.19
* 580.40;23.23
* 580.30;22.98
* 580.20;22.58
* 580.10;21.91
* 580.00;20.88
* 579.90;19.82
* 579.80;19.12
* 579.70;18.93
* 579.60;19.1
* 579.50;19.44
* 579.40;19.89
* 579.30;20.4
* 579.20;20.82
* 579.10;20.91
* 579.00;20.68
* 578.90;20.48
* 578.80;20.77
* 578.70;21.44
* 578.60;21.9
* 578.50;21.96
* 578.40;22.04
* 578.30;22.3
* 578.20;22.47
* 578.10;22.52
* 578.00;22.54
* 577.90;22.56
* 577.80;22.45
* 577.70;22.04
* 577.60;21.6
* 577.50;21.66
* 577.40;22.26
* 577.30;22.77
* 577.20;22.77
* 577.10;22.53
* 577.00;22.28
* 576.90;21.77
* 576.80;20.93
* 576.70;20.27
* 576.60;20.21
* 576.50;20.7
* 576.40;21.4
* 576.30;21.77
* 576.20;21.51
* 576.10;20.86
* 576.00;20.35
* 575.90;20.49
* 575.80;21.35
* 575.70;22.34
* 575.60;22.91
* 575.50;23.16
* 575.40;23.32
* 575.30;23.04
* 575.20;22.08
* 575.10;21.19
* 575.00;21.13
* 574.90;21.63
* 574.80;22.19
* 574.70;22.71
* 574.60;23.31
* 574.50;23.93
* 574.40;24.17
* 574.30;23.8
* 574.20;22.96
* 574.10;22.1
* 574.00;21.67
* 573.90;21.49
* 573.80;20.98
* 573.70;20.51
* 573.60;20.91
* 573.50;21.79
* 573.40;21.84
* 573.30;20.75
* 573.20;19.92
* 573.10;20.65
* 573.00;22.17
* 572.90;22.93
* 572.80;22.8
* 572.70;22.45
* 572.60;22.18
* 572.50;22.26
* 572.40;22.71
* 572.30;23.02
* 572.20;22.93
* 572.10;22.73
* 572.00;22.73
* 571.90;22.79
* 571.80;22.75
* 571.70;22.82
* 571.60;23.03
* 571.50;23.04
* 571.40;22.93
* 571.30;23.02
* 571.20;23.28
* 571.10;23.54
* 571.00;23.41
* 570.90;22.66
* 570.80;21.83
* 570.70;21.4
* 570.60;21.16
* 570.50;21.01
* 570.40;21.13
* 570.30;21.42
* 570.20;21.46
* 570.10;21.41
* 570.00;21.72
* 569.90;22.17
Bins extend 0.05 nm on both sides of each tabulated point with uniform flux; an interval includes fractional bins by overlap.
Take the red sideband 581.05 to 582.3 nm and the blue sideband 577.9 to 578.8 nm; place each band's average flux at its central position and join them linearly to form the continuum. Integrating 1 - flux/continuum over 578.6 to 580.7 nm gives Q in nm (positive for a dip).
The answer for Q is 0.12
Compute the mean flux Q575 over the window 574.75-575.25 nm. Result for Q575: 21.6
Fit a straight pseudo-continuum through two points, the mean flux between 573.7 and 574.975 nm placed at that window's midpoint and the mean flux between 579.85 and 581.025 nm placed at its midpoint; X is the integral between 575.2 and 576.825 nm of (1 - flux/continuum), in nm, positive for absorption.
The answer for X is 0.06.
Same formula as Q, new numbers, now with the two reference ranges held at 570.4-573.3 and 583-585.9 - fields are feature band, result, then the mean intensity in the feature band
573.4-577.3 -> 0.15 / 21.9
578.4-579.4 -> 0.09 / 21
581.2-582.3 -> 0.03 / 22.8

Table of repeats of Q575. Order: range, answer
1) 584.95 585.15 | 23.2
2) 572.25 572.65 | 22.5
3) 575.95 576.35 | 21.1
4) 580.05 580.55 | 22.8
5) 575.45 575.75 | 22.8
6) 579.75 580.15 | 20.4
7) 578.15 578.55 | 22.2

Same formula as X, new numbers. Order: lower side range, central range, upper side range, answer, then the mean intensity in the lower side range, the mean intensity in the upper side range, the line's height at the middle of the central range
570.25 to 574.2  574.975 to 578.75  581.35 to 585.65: 0.12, 22.1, 23.2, 22.6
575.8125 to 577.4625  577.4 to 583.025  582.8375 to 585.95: 0.15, 21.4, 23.7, 22.5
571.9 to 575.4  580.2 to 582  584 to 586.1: 0.06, 22.2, 23.9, 23.3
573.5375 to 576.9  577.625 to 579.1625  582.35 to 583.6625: 0.05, 21.9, 23.4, 22.5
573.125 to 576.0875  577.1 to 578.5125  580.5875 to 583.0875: -0.01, 22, 22.5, 22.2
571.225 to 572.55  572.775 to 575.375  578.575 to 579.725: 0.01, 22.8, 20.4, 22.1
